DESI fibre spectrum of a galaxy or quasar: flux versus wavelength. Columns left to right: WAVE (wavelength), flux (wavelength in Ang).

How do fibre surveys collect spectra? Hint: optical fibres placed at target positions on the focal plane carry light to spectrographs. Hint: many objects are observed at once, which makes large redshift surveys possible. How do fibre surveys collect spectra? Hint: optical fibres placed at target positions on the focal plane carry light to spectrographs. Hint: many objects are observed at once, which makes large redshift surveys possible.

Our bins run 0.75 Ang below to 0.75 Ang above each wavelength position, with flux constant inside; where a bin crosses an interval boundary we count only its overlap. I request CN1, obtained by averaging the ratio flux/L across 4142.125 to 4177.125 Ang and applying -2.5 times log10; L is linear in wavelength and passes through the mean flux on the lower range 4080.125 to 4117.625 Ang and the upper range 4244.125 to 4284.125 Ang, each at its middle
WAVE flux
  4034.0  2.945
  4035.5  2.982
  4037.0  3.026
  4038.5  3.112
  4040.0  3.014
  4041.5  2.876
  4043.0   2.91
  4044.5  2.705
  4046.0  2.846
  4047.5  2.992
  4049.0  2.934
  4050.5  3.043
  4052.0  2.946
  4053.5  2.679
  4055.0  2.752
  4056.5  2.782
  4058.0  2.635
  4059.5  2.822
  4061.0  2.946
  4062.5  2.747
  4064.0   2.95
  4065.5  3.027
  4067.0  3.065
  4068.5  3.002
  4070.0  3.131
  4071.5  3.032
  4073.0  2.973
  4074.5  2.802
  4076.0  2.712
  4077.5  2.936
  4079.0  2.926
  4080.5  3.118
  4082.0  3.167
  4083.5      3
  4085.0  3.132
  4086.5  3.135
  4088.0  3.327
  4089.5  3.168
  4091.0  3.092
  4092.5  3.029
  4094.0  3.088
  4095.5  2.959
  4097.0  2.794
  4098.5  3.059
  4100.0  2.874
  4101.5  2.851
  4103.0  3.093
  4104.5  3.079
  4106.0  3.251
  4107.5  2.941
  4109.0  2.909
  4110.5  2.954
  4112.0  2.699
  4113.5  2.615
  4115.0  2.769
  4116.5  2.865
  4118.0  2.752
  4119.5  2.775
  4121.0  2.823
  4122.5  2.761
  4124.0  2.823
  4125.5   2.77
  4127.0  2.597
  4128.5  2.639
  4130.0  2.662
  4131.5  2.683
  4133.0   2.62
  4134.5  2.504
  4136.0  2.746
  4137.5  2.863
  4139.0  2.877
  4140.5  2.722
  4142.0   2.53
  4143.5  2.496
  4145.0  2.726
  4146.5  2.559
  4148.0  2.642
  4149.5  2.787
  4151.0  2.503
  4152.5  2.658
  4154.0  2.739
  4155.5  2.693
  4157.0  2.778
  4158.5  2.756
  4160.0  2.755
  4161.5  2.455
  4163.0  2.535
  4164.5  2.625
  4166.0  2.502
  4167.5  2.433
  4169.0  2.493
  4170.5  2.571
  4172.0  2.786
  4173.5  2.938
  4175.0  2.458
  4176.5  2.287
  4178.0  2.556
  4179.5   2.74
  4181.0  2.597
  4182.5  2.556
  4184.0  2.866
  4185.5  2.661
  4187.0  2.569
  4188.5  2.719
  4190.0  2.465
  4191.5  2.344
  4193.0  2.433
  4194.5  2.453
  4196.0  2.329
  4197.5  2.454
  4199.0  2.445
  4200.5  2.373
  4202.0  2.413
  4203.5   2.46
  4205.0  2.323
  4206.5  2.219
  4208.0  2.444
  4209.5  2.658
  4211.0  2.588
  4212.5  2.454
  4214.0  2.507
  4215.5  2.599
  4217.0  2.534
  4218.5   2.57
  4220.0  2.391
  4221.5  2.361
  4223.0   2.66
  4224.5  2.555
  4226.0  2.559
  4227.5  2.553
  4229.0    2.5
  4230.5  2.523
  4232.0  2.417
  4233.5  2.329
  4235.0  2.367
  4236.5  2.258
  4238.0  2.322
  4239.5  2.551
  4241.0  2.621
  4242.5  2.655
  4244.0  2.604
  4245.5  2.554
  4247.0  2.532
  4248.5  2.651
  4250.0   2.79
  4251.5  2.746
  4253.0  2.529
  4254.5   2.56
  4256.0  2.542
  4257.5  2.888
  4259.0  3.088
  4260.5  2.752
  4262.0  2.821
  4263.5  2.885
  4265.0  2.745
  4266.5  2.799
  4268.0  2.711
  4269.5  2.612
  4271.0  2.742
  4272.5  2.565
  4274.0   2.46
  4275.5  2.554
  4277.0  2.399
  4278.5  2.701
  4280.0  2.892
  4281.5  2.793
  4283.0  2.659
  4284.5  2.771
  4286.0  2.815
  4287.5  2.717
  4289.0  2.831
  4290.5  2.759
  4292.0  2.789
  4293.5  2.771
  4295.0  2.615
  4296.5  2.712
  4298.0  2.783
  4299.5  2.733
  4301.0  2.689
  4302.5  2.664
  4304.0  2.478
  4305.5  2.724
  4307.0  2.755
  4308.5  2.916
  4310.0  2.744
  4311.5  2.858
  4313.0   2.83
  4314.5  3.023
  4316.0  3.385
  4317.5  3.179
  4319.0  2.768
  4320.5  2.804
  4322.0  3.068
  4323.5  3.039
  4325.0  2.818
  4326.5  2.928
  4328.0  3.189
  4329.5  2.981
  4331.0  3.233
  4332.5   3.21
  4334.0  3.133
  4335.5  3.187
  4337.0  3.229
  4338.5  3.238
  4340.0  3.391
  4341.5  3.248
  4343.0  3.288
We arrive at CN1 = 0.11 mag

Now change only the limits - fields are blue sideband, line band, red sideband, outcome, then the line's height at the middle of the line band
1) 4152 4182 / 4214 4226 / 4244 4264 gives 0.06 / 2.67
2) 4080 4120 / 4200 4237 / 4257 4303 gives 0.14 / 2.82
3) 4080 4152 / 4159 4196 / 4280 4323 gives 0.11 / 2.84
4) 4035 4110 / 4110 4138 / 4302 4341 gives 0.09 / 2.97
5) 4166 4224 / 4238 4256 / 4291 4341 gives 0.04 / 2.7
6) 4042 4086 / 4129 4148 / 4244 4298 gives 0.07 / 2.84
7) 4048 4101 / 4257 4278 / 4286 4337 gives 0.07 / 2.91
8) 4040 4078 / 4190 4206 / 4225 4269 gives 0.12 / 2.69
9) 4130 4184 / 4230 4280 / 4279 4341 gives 0.08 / 2.81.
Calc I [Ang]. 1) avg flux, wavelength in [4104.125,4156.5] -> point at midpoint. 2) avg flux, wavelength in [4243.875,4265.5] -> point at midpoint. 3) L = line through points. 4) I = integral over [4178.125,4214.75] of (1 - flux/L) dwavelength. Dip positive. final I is 3.00 Ang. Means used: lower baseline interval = 2.74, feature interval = 2.5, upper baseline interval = 2.72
